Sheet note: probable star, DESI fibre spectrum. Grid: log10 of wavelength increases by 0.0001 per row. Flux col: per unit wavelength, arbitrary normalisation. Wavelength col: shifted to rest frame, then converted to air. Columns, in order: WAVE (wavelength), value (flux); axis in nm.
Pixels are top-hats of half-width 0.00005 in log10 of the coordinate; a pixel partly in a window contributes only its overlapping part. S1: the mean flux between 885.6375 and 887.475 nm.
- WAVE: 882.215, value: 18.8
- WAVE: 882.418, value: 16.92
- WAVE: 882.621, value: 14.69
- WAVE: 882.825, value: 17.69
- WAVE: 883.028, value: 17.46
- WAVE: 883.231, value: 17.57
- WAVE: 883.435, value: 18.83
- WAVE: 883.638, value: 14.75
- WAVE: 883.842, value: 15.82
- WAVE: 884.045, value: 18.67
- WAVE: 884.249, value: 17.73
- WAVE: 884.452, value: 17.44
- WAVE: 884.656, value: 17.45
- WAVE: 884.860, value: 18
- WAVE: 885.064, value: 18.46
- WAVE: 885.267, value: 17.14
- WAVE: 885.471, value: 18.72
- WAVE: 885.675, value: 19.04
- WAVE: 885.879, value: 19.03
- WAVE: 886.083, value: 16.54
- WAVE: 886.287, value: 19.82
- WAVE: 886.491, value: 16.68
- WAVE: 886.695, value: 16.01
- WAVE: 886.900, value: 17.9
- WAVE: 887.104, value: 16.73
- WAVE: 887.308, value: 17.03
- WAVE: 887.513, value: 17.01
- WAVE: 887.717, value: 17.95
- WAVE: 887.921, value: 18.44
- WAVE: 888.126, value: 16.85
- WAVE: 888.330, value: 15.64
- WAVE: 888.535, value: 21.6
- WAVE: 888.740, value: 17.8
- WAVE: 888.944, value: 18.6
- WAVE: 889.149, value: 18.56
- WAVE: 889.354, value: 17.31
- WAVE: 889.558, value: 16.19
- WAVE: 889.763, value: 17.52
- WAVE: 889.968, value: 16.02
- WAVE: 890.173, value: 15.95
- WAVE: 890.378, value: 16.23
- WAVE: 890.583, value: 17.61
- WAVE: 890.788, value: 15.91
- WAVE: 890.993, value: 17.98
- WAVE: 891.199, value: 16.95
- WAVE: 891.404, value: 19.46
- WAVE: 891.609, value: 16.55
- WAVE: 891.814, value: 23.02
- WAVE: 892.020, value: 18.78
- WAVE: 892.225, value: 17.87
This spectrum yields 17.6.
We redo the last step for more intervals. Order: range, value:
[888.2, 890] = 17.7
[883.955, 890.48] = 17.6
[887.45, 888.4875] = 17.4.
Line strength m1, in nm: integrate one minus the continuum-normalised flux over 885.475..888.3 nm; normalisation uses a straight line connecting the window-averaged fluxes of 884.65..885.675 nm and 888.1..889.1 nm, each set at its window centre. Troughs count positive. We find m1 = 0.09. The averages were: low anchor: 18.1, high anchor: 18.2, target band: 17.6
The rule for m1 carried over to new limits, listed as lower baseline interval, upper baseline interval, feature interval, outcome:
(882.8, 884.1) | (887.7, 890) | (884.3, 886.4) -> -0.092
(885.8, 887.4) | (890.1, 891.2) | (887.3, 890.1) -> -0.084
